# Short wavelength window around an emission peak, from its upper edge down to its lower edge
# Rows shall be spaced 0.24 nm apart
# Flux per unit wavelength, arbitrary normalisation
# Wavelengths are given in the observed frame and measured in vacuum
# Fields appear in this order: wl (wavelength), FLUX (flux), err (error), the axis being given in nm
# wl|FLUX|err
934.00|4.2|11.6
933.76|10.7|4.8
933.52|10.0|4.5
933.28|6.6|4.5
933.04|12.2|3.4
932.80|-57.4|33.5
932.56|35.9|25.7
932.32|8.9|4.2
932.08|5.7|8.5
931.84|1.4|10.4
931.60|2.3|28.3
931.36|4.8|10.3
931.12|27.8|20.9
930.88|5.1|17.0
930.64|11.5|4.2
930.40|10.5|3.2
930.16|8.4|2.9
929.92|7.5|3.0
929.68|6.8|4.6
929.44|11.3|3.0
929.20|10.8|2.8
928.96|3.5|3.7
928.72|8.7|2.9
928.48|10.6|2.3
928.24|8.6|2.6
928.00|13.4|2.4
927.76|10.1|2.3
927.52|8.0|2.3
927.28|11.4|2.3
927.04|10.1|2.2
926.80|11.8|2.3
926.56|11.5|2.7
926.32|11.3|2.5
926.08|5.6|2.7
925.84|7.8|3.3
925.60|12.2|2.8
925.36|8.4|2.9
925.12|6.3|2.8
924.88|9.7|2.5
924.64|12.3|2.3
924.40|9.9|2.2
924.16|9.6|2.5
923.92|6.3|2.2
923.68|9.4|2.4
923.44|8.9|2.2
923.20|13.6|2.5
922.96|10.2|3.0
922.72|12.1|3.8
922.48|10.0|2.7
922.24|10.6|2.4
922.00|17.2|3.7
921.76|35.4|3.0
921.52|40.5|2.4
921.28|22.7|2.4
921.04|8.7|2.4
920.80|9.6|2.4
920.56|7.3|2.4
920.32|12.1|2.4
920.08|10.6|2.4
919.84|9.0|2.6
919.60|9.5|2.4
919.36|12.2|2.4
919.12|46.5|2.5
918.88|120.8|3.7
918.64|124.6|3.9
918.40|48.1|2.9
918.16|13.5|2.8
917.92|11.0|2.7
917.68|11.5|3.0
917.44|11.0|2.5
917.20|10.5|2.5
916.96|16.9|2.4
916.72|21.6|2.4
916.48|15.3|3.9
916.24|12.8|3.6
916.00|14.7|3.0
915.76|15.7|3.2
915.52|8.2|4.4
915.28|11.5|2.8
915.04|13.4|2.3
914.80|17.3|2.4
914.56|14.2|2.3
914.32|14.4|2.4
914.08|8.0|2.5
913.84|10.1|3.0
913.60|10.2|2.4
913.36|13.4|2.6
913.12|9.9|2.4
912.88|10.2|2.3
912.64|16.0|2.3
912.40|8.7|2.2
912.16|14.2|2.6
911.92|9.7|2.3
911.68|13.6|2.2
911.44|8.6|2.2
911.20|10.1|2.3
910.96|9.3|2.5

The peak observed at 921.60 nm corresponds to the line [N II] 6583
